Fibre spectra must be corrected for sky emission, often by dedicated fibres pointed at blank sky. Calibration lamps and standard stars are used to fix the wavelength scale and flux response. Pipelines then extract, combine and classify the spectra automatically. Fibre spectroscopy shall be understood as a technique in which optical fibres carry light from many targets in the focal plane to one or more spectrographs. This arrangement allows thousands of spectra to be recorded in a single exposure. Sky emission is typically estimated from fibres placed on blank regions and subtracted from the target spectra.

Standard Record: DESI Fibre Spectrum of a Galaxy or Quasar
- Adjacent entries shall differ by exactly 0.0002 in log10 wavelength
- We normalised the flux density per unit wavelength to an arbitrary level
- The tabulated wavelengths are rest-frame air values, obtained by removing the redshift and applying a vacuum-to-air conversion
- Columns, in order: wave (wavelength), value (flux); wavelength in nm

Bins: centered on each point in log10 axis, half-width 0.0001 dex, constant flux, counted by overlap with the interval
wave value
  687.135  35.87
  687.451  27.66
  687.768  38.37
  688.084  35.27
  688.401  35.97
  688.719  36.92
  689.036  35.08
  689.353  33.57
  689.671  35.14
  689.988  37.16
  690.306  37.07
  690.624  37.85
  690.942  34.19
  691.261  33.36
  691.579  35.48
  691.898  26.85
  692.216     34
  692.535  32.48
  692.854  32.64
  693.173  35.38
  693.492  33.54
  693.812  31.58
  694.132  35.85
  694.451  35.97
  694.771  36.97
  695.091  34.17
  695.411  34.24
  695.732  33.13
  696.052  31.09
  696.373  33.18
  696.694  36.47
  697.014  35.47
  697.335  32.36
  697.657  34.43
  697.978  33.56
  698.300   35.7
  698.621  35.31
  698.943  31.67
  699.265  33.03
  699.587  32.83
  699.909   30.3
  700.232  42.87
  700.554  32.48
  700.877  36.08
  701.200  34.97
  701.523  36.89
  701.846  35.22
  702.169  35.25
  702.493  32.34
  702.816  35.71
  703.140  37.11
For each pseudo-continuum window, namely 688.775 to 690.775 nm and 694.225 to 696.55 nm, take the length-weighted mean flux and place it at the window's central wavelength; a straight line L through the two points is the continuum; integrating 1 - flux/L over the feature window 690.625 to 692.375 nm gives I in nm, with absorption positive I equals 0.11 nm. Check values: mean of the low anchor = 36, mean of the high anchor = 34.2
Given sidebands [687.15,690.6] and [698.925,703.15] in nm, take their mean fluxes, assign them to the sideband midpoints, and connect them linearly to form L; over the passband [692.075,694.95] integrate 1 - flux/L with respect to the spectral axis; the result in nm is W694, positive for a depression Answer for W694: 0.07 nm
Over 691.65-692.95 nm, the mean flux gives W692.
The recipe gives 31.7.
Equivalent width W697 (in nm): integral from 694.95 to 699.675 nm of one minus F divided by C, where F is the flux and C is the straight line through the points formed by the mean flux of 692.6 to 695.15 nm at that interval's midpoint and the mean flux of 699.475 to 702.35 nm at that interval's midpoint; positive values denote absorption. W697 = 0.14 nm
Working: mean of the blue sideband 34.5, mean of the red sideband 35.2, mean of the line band 33.8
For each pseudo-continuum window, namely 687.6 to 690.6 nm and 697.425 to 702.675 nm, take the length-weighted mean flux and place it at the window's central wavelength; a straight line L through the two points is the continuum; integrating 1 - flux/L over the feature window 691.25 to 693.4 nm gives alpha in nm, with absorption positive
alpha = 0.168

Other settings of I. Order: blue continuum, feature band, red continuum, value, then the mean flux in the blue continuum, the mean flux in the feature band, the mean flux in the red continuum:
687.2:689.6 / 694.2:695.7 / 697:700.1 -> -0.056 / 34.8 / 35.2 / 33.5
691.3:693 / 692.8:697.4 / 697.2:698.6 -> -0.127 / 32.4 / 34.2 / 34.2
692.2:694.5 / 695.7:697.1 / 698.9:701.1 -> 0.009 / 33.8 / 33.9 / 34.3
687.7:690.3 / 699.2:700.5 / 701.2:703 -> 0.020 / 35.9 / 34.7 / 35.1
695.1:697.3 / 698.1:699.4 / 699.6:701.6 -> 0.029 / 33.9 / 33.9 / 35.3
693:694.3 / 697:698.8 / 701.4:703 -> 0.011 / 34.1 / 34.4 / 35.1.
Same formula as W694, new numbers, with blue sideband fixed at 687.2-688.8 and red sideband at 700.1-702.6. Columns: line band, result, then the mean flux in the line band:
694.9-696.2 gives 0.076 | 33.3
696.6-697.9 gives 0.034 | 34.5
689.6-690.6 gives -0.052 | 36.8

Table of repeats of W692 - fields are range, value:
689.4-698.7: 34.3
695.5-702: 34.3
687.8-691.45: 35.7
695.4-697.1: 33.8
